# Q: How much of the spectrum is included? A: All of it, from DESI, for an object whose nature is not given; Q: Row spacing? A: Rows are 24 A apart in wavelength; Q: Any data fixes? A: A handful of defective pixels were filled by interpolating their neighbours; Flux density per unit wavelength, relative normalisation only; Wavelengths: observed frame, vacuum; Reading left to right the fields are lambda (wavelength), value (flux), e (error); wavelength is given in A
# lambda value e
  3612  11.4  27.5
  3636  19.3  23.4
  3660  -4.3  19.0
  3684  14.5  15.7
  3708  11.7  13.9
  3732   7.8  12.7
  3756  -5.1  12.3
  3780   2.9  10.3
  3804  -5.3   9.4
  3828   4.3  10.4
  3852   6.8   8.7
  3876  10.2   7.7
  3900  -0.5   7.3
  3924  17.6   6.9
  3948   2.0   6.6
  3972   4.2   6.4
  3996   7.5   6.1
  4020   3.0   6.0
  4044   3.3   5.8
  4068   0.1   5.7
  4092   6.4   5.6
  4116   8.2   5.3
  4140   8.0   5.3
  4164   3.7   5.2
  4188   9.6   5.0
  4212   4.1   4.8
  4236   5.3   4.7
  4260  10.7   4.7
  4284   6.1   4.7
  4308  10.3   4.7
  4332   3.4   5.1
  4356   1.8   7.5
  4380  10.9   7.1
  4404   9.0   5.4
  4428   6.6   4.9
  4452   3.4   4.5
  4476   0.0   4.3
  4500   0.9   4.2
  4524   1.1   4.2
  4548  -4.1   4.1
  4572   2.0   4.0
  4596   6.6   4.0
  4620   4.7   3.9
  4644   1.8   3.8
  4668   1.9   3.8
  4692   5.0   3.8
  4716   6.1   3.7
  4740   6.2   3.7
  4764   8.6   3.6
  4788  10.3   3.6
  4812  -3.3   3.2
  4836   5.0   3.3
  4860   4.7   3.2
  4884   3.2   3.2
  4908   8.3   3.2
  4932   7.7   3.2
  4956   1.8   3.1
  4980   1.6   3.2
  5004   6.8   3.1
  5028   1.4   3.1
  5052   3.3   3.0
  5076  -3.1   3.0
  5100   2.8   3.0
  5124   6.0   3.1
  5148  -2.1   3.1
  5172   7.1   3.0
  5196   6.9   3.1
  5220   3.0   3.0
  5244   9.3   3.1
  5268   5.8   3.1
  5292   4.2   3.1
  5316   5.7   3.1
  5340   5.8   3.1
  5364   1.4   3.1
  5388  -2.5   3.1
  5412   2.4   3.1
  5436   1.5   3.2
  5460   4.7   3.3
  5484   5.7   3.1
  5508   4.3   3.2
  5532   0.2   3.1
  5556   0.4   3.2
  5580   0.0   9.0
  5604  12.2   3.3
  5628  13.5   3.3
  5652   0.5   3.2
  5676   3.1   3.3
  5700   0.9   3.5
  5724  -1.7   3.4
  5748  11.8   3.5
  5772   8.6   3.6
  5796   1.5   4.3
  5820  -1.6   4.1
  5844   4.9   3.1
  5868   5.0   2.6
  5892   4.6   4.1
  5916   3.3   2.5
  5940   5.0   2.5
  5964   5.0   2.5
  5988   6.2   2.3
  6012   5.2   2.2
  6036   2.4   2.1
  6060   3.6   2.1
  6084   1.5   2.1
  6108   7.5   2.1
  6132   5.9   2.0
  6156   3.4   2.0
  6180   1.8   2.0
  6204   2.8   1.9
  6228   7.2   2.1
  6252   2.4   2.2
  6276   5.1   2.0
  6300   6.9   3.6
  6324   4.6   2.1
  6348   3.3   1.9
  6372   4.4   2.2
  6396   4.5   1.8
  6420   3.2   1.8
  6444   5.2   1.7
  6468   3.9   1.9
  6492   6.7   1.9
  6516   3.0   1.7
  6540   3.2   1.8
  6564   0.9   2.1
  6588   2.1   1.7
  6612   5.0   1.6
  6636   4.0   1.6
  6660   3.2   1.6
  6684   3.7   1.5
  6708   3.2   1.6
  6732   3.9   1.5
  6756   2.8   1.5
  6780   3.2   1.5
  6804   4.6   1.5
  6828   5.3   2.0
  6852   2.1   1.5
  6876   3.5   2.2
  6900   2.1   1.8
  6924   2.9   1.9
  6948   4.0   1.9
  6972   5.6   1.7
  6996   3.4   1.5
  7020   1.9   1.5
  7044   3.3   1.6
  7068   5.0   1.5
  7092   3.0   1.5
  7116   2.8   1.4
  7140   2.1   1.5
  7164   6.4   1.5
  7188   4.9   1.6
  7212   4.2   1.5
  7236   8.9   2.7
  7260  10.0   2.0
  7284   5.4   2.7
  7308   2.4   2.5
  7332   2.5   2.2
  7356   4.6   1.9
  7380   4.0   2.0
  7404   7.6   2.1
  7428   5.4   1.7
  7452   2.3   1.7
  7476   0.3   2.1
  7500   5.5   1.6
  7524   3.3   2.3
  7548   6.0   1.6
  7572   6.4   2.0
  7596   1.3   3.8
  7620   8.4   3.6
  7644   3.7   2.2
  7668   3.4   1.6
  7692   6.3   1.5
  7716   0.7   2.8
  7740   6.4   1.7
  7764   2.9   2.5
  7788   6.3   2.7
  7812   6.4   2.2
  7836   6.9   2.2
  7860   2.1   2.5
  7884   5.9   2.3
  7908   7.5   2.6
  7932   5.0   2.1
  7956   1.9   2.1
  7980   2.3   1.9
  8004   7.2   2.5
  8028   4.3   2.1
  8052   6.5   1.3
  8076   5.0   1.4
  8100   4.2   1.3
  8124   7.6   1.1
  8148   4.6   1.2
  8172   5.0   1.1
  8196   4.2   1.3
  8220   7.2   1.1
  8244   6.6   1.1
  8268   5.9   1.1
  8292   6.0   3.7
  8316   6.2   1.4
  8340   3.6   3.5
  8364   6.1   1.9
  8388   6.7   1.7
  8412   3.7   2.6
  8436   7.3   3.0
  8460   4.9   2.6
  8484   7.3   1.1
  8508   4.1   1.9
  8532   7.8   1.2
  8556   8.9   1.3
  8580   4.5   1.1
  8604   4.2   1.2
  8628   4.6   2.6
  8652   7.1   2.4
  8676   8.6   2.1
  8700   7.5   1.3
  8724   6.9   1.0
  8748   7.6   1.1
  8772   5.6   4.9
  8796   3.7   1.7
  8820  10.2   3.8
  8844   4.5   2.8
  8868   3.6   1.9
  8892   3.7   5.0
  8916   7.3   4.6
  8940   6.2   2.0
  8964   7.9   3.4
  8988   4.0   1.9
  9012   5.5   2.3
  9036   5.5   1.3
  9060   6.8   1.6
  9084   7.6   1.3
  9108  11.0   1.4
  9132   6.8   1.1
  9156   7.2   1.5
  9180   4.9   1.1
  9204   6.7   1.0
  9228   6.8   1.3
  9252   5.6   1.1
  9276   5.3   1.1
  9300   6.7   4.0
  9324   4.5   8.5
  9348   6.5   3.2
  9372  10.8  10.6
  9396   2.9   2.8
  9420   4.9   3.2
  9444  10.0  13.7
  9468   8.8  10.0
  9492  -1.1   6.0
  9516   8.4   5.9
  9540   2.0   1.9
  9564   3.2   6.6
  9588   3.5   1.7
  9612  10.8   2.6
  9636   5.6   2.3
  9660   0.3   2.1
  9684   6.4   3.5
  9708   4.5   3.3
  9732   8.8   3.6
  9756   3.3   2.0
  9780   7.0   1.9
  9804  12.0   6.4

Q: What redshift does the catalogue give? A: 0.944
